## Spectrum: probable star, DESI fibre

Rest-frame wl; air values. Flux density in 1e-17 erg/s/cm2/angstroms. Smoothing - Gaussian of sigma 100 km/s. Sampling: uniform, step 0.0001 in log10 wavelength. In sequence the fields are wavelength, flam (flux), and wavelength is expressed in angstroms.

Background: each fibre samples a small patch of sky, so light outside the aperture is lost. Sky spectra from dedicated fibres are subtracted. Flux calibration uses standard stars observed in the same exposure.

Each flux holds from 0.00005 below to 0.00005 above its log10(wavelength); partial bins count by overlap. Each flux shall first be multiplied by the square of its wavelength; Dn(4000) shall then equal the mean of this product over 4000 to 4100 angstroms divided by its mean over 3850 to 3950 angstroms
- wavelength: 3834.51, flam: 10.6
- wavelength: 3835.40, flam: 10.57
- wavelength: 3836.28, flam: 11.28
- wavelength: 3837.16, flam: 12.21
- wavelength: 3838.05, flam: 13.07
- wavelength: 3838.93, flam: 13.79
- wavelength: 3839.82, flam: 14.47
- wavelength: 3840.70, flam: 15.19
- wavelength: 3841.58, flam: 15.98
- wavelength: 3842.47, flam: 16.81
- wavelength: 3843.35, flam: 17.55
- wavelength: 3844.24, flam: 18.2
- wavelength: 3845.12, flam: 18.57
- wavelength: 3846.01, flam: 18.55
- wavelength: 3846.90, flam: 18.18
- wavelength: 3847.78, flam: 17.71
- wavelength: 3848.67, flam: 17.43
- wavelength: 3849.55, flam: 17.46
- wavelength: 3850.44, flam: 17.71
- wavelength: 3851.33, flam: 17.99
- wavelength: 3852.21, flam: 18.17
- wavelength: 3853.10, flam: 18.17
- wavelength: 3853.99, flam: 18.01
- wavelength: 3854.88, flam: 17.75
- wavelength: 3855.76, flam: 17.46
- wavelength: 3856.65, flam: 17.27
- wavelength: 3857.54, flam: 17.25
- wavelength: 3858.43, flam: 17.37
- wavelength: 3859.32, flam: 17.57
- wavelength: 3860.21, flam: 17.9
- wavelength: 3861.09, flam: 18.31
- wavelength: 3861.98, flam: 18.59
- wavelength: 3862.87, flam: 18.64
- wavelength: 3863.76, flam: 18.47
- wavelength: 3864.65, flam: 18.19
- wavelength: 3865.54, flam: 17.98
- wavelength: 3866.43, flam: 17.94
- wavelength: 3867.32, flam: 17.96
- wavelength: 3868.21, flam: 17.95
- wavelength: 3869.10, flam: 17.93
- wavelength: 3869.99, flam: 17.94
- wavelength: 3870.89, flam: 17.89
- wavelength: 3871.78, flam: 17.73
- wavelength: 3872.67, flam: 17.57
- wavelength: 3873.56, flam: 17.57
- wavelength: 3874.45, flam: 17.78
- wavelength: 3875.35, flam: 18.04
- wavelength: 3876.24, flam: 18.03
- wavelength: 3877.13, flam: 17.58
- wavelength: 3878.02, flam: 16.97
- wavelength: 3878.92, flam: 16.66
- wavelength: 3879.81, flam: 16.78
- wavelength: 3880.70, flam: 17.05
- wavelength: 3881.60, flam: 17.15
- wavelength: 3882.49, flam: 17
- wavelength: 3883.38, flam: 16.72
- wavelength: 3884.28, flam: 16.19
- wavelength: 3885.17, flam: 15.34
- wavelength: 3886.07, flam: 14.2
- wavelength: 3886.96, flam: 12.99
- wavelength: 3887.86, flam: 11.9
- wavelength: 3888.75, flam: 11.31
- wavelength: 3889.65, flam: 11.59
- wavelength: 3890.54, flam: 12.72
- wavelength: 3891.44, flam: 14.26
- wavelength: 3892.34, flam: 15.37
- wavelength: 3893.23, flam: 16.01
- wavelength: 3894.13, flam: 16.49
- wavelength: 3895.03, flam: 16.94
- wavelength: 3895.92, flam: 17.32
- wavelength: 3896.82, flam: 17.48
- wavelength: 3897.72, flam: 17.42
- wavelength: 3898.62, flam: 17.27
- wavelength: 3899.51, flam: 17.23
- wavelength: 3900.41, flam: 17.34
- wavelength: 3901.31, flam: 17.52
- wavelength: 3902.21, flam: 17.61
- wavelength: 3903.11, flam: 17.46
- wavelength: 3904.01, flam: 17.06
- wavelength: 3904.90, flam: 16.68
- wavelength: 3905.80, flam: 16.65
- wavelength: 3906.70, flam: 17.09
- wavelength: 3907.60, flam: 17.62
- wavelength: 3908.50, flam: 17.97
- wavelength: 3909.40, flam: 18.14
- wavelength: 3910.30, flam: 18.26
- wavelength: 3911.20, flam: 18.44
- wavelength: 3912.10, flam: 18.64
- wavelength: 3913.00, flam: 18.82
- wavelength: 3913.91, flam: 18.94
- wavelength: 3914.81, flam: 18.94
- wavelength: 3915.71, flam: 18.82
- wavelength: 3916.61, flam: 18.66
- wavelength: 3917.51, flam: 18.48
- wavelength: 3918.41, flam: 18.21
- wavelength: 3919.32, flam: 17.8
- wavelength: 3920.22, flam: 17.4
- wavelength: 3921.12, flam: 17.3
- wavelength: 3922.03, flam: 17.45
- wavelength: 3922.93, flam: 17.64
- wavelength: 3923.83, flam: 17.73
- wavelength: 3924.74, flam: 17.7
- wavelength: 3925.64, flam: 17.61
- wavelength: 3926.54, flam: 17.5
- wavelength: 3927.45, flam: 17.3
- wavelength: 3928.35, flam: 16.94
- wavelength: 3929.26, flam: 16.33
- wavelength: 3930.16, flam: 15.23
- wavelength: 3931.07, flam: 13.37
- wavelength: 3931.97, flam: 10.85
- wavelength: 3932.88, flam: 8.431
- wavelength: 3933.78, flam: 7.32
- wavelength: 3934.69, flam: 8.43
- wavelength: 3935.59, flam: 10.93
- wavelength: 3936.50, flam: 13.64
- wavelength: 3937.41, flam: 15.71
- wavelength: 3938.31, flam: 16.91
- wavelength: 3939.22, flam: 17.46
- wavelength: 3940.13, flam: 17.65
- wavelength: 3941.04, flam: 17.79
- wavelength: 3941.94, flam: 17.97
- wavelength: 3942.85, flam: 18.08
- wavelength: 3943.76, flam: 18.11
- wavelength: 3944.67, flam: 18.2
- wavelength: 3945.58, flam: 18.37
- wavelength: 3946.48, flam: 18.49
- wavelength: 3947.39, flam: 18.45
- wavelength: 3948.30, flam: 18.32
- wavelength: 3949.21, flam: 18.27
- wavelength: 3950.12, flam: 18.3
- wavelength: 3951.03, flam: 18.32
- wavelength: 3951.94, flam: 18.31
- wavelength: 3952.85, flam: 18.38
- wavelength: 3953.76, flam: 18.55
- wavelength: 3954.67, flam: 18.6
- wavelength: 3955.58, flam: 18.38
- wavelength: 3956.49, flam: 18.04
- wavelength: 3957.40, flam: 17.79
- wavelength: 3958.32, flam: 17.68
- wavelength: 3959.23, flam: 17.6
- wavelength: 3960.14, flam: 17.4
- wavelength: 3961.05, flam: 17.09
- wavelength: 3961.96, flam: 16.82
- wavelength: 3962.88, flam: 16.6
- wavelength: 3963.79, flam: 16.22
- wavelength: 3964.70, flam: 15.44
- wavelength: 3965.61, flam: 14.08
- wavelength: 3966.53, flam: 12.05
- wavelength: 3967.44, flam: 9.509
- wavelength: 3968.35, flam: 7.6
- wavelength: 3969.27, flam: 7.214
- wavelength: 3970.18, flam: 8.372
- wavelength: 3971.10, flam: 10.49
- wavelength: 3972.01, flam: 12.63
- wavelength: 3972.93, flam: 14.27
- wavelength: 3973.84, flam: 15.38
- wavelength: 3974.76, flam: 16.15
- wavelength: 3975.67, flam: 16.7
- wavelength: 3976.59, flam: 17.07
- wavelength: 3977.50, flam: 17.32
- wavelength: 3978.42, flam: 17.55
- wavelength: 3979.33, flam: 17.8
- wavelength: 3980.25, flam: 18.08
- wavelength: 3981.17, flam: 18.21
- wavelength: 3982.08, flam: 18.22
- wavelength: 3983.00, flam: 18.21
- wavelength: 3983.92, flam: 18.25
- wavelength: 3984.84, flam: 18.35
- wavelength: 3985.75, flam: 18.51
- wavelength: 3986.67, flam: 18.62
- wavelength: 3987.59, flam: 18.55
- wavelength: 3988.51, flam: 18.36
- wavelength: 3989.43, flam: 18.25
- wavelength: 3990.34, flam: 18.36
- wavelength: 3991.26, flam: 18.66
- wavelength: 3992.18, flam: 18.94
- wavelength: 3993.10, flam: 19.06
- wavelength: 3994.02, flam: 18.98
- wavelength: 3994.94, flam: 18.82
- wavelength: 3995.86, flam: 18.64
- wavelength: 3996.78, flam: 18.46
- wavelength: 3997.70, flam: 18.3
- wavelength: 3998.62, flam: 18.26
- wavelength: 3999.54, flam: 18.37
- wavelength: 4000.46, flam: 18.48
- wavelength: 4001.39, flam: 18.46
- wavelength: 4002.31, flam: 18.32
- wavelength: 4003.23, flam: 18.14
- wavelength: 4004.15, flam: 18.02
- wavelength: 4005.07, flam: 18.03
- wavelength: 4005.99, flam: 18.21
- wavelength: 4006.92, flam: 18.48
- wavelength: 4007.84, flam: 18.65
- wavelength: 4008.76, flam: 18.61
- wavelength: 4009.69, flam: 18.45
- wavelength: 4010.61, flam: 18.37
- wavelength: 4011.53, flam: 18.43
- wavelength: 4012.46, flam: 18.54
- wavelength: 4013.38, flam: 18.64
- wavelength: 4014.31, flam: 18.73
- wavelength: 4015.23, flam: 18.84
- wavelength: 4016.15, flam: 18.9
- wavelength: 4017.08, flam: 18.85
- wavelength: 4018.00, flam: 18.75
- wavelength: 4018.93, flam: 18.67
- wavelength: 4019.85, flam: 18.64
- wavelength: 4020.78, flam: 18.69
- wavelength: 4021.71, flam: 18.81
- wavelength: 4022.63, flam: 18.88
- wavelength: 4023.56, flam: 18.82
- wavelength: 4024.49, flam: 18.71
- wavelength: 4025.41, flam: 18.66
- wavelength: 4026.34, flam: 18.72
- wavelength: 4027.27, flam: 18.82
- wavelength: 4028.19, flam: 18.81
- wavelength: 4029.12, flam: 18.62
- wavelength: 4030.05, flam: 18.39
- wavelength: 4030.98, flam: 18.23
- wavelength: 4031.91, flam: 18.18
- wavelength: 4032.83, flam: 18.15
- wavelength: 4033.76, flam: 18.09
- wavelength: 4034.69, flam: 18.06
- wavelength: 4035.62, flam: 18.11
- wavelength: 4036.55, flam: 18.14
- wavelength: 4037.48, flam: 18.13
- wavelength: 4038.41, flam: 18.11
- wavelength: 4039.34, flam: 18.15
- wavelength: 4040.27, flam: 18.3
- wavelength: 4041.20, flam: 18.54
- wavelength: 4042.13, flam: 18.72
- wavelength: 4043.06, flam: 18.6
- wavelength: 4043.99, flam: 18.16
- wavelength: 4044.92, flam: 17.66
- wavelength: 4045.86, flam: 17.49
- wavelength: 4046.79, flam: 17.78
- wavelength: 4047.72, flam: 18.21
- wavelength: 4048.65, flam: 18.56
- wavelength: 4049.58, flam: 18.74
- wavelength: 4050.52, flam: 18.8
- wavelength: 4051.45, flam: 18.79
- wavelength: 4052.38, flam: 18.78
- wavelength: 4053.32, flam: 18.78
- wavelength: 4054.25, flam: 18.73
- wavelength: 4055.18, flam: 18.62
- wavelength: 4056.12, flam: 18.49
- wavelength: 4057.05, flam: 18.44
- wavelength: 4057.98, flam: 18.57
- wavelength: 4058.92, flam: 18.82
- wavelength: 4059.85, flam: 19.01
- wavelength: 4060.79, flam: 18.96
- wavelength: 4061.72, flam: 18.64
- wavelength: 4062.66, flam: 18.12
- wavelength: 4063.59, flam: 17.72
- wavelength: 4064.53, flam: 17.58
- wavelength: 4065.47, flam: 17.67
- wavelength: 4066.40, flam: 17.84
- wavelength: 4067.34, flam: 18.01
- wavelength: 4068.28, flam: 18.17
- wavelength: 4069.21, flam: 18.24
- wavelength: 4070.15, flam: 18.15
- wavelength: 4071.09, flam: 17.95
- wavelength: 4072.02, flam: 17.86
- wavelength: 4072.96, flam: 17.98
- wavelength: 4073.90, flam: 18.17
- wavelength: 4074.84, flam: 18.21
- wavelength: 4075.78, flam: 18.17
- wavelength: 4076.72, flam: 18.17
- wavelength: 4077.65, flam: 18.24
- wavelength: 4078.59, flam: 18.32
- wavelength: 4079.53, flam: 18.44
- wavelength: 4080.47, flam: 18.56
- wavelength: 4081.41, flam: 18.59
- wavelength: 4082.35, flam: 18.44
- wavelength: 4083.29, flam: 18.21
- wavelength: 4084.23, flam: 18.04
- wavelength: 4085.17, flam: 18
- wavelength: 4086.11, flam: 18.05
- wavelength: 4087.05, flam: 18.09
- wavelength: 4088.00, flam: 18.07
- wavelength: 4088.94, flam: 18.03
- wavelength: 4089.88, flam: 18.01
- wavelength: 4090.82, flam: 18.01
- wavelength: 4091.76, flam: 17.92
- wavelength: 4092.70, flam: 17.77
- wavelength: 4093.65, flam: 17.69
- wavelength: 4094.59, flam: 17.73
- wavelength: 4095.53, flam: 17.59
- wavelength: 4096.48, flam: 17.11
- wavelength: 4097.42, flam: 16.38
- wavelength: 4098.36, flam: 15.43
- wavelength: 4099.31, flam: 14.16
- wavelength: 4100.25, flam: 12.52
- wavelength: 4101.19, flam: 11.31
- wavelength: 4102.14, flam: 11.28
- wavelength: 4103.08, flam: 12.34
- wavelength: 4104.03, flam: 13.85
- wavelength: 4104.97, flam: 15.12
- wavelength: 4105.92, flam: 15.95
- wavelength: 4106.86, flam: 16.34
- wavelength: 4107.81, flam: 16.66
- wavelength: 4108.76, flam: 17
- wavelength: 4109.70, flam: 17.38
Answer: 1.17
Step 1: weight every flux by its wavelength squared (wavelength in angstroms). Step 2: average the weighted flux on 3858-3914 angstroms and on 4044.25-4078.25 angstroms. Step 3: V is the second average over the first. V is 1.2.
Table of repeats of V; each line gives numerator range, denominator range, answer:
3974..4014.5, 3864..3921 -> 1.13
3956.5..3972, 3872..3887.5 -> 0.87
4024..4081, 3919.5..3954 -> 1.19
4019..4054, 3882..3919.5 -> 1.18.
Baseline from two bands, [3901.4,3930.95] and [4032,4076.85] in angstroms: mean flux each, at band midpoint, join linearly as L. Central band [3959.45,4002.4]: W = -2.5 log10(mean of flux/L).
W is 0.092 mag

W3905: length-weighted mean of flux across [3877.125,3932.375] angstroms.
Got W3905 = 16.7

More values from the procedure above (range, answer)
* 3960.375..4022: 17.1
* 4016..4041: 18.5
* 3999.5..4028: 18.6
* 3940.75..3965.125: 17.8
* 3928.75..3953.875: 15.9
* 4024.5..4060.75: 18.4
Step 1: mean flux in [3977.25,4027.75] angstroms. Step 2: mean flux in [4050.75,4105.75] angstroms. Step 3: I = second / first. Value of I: 0.9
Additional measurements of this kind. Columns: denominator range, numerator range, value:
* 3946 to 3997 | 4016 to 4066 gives 1.10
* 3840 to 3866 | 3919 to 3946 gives 0.89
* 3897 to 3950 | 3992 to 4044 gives 1.10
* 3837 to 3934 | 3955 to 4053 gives 1.04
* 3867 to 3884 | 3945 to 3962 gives 1.04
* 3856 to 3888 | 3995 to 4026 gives 1.08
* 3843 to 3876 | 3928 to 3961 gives 0.91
